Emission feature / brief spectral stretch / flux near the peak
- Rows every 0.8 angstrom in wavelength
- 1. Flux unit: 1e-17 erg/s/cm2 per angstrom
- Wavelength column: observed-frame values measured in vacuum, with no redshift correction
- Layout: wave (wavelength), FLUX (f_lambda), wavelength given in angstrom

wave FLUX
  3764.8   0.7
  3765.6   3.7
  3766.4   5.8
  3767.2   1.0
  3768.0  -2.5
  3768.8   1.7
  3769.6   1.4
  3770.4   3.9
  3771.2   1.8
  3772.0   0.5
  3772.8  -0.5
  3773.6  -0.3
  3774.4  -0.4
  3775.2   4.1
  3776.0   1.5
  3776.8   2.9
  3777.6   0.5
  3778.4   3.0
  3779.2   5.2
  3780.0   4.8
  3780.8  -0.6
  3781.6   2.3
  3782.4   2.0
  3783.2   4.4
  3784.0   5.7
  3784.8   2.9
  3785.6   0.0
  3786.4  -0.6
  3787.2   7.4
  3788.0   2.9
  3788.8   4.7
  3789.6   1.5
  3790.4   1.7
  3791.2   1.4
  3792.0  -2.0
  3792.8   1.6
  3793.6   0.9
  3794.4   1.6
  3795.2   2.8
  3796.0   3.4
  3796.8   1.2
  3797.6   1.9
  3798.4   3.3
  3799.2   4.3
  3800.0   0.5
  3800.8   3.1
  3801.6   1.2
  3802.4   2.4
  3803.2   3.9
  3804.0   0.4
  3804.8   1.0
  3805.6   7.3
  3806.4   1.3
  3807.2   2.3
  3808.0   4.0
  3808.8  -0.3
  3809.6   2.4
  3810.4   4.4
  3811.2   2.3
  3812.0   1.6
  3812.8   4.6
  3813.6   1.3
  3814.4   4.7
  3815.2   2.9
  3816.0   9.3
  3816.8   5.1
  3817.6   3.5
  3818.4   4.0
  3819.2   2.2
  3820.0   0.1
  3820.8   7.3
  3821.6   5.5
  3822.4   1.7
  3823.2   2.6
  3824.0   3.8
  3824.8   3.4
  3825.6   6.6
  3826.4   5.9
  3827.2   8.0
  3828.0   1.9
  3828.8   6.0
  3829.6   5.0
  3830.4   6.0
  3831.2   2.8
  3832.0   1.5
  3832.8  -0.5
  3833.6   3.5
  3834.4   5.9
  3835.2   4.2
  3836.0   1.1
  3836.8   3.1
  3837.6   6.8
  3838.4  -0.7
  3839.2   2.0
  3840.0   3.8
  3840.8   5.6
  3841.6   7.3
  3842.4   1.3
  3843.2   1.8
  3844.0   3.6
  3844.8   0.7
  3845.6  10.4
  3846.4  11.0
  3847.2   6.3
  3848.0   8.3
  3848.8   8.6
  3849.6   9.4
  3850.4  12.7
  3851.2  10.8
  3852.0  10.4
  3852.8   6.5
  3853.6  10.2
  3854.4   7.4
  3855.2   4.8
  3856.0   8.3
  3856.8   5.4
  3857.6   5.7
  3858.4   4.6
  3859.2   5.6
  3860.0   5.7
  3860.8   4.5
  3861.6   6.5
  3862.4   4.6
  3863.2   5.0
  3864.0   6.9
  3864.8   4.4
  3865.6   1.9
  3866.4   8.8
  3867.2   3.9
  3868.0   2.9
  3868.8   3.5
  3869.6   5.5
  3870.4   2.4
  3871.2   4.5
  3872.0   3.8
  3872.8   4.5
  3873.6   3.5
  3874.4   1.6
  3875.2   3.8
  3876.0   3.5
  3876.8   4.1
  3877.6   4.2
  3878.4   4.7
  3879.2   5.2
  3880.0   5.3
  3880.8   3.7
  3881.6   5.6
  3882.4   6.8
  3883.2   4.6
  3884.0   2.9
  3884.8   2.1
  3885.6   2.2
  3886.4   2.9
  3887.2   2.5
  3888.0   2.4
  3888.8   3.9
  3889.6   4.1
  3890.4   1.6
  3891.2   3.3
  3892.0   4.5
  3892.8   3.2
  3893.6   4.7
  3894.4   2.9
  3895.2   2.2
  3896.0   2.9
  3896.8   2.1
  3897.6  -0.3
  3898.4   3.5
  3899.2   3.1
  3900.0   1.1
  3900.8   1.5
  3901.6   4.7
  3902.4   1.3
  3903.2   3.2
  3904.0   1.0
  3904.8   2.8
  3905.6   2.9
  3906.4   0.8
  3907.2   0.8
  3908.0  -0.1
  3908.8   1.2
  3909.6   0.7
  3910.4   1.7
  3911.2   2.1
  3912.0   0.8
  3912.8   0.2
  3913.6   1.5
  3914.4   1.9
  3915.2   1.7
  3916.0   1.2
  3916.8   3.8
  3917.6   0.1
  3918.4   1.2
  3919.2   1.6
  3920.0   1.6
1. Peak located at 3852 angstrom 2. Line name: C IV 1549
